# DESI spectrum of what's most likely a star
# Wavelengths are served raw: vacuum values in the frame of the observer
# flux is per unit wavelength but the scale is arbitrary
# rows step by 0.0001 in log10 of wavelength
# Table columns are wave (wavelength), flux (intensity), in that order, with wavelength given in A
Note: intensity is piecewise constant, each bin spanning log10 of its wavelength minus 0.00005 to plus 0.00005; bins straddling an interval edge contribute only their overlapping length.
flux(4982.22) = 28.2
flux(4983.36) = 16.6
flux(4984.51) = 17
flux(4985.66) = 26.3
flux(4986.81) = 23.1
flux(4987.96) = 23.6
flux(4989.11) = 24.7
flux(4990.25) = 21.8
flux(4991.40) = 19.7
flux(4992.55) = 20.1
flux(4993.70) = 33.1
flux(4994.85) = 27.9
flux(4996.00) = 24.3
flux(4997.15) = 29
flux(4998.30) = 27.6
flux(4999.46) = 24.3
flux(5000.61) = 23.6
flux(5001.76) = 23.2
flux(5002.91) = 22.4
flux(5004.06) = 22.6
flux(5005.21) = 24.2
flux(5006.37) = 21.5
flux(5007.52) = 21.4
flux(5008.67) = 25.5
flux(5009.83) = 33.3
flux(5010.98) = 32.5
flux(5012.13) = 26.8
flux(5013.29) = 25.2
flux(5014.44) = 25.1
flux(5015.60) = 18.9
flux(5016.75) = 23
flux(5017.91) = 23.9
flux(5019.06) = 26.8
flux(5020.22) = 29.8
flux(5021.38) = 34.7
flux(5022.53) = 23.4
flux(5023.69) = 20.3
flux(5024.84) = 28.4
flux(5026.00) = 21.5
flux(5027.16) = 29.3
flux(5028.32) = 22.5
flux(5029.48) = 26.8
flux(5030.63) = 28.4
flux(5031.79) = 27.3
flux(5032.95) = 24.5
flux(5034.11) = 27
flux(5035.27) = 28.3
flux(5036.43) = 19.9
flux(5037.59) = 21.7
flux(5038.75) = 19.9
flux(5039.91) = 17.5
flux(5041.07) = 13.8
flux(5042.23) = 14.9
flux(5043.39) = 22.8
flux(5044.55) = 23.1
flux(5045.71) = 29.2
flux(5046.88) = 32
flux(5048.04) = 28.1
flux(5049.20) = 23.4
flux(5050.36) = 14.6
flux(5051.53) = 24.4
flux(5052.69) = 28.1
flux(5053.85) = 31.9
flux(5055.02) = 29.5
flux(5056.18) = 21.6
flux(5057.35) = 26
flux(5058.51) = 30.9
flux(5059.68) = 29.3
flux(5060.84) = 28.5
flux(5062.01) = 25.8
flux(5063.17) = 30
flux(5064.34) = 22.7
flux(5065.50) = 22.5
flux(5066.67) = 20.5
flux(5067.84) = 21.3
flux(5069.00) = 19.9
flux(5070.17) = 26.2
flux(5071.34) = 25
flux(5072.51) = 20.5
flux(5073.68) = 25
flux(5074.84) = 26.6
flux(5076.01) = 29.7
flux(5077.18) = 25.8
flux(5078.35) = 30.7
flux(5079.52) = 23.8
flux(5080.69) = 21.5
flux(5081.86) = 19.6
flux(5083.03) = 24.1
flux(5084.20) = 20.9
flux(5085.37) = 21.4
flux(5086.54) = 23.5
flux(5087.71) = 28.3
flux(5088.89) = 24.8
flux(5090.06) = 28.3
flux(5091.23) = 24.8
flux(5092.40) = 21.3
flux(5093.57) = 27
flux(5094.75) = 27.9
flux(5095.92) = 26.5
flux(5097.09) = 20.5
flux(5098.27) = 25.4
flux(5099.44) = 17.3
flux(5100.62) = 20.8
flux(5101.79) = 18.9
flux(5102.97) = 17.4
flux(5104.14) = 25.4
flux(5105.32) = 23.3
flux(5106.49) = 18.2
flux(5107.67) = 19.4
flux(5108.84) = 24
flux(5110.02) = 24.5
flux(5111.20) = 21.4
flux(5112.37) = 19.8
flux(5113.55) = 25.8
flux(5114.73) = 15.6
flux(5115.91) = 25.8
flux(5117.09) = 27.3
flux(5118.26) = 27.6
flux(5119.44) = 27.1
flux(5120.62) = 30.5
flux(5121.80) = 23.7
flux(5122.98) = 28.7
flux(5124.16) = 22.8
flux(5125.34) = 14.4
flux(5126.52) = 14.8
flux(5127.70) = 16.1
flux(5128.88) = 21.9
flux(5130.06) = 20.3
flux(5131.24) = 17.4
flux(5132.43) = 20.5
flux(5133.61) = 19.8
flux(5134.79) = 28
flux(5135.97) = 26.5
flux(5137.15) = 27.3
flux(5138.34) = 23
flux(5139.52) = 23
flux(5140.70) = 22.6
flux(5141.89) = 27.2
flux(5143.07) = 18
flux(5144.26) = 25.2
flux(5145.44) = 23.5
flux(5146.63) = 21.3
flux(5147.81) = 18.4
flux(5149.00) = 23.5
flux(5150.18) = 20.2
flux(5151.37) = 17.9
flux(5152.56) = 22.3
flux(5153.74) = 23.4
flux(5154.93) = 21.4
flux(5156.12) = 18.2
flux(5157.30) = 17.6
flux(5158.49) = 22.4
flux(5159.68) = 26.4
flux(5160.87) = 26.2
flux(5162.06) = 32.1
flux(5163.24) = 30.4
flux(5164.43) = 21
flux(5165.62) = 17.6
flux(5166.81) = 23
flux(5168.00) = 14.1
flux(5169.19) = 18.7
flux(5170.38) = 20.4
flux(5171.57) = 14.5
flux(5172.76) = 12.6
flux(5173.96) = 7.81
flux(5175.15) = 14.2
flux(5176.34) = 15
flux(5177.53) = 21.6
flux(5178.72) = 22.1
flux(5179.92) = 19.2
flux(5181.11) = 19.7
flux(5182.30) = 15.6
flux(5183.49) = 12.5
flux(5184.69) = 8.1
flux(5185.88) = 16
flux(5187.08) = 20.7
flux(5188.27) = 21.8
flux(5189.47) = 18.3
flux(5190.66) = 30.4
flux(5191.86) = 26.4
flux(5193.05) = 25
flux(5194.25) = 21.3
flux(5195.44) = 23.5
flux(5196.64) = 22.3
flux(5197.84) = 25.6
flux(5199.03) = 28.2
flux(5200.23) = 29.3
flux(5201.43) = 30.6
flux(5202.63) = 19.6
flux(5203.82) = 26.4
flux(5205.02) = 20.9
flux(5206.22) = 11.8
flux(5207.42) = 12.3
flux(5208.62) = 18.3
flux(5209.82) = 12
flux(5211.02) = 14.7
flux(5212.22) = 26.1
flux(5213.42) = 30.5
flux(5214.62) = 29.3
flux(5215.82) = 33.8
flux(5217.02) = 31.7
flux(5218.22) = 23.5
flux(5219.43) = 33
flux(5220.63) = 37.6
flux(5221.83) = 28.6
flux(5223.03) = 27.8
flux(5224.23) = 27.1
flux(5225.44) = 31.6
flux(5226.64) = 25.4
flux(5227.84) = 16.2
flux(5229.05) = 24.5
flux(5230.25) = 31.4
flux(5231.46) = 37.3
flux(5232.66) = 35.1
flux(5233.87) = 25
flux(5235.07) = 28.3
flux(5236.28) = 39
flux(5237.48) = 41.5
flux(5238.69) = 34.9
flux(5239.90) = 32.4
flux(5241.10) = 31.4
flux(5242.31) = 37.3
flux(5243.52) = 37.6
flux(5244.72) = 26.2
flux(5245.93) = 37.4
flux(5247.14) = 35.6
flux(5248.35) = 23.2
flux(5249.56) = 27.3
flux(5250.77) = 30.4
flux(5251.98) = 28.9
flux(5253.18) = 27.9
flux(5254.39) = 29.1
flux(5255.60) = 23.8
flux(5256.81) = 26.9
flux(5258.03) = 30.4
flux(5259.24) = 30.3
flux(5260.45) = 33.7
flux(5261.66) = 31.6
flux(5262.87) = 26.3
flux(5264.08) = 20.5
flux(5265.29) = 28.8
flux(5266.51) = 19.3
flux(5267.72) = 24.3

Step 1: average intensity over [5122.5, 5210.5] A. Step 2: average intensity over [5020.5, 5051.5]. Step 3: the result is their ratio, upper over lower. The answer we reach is 0.87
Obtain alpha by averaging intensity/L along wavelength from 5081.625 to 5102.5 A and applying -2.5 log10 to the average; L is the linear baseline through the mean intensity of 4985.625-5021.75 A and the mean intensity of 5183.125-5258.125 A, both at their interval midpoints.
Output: 0.11 mag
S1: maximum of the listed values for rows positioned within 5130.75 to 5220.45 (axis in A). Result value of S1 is 33.8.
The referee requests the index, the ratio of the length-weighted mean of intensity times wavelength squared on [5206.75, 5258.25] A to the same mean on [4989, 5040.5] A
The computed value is 1.26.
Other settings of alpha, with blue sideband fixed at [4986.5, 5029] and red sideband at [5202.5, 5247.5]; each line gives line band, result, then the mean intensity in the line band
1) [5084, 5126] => 0.14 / 23.3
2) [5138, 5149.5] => 0.20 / 22.6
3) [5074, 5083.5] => 0.04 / 25.2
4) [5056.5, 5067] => -0.01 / 26.3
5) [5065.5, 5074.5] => 0.15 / 22.7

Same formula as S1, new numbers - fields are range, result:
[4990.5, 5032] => 34.7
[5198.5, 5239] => 41.5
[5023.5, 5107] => 32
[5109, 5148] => 30.5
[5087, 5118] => 28.3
